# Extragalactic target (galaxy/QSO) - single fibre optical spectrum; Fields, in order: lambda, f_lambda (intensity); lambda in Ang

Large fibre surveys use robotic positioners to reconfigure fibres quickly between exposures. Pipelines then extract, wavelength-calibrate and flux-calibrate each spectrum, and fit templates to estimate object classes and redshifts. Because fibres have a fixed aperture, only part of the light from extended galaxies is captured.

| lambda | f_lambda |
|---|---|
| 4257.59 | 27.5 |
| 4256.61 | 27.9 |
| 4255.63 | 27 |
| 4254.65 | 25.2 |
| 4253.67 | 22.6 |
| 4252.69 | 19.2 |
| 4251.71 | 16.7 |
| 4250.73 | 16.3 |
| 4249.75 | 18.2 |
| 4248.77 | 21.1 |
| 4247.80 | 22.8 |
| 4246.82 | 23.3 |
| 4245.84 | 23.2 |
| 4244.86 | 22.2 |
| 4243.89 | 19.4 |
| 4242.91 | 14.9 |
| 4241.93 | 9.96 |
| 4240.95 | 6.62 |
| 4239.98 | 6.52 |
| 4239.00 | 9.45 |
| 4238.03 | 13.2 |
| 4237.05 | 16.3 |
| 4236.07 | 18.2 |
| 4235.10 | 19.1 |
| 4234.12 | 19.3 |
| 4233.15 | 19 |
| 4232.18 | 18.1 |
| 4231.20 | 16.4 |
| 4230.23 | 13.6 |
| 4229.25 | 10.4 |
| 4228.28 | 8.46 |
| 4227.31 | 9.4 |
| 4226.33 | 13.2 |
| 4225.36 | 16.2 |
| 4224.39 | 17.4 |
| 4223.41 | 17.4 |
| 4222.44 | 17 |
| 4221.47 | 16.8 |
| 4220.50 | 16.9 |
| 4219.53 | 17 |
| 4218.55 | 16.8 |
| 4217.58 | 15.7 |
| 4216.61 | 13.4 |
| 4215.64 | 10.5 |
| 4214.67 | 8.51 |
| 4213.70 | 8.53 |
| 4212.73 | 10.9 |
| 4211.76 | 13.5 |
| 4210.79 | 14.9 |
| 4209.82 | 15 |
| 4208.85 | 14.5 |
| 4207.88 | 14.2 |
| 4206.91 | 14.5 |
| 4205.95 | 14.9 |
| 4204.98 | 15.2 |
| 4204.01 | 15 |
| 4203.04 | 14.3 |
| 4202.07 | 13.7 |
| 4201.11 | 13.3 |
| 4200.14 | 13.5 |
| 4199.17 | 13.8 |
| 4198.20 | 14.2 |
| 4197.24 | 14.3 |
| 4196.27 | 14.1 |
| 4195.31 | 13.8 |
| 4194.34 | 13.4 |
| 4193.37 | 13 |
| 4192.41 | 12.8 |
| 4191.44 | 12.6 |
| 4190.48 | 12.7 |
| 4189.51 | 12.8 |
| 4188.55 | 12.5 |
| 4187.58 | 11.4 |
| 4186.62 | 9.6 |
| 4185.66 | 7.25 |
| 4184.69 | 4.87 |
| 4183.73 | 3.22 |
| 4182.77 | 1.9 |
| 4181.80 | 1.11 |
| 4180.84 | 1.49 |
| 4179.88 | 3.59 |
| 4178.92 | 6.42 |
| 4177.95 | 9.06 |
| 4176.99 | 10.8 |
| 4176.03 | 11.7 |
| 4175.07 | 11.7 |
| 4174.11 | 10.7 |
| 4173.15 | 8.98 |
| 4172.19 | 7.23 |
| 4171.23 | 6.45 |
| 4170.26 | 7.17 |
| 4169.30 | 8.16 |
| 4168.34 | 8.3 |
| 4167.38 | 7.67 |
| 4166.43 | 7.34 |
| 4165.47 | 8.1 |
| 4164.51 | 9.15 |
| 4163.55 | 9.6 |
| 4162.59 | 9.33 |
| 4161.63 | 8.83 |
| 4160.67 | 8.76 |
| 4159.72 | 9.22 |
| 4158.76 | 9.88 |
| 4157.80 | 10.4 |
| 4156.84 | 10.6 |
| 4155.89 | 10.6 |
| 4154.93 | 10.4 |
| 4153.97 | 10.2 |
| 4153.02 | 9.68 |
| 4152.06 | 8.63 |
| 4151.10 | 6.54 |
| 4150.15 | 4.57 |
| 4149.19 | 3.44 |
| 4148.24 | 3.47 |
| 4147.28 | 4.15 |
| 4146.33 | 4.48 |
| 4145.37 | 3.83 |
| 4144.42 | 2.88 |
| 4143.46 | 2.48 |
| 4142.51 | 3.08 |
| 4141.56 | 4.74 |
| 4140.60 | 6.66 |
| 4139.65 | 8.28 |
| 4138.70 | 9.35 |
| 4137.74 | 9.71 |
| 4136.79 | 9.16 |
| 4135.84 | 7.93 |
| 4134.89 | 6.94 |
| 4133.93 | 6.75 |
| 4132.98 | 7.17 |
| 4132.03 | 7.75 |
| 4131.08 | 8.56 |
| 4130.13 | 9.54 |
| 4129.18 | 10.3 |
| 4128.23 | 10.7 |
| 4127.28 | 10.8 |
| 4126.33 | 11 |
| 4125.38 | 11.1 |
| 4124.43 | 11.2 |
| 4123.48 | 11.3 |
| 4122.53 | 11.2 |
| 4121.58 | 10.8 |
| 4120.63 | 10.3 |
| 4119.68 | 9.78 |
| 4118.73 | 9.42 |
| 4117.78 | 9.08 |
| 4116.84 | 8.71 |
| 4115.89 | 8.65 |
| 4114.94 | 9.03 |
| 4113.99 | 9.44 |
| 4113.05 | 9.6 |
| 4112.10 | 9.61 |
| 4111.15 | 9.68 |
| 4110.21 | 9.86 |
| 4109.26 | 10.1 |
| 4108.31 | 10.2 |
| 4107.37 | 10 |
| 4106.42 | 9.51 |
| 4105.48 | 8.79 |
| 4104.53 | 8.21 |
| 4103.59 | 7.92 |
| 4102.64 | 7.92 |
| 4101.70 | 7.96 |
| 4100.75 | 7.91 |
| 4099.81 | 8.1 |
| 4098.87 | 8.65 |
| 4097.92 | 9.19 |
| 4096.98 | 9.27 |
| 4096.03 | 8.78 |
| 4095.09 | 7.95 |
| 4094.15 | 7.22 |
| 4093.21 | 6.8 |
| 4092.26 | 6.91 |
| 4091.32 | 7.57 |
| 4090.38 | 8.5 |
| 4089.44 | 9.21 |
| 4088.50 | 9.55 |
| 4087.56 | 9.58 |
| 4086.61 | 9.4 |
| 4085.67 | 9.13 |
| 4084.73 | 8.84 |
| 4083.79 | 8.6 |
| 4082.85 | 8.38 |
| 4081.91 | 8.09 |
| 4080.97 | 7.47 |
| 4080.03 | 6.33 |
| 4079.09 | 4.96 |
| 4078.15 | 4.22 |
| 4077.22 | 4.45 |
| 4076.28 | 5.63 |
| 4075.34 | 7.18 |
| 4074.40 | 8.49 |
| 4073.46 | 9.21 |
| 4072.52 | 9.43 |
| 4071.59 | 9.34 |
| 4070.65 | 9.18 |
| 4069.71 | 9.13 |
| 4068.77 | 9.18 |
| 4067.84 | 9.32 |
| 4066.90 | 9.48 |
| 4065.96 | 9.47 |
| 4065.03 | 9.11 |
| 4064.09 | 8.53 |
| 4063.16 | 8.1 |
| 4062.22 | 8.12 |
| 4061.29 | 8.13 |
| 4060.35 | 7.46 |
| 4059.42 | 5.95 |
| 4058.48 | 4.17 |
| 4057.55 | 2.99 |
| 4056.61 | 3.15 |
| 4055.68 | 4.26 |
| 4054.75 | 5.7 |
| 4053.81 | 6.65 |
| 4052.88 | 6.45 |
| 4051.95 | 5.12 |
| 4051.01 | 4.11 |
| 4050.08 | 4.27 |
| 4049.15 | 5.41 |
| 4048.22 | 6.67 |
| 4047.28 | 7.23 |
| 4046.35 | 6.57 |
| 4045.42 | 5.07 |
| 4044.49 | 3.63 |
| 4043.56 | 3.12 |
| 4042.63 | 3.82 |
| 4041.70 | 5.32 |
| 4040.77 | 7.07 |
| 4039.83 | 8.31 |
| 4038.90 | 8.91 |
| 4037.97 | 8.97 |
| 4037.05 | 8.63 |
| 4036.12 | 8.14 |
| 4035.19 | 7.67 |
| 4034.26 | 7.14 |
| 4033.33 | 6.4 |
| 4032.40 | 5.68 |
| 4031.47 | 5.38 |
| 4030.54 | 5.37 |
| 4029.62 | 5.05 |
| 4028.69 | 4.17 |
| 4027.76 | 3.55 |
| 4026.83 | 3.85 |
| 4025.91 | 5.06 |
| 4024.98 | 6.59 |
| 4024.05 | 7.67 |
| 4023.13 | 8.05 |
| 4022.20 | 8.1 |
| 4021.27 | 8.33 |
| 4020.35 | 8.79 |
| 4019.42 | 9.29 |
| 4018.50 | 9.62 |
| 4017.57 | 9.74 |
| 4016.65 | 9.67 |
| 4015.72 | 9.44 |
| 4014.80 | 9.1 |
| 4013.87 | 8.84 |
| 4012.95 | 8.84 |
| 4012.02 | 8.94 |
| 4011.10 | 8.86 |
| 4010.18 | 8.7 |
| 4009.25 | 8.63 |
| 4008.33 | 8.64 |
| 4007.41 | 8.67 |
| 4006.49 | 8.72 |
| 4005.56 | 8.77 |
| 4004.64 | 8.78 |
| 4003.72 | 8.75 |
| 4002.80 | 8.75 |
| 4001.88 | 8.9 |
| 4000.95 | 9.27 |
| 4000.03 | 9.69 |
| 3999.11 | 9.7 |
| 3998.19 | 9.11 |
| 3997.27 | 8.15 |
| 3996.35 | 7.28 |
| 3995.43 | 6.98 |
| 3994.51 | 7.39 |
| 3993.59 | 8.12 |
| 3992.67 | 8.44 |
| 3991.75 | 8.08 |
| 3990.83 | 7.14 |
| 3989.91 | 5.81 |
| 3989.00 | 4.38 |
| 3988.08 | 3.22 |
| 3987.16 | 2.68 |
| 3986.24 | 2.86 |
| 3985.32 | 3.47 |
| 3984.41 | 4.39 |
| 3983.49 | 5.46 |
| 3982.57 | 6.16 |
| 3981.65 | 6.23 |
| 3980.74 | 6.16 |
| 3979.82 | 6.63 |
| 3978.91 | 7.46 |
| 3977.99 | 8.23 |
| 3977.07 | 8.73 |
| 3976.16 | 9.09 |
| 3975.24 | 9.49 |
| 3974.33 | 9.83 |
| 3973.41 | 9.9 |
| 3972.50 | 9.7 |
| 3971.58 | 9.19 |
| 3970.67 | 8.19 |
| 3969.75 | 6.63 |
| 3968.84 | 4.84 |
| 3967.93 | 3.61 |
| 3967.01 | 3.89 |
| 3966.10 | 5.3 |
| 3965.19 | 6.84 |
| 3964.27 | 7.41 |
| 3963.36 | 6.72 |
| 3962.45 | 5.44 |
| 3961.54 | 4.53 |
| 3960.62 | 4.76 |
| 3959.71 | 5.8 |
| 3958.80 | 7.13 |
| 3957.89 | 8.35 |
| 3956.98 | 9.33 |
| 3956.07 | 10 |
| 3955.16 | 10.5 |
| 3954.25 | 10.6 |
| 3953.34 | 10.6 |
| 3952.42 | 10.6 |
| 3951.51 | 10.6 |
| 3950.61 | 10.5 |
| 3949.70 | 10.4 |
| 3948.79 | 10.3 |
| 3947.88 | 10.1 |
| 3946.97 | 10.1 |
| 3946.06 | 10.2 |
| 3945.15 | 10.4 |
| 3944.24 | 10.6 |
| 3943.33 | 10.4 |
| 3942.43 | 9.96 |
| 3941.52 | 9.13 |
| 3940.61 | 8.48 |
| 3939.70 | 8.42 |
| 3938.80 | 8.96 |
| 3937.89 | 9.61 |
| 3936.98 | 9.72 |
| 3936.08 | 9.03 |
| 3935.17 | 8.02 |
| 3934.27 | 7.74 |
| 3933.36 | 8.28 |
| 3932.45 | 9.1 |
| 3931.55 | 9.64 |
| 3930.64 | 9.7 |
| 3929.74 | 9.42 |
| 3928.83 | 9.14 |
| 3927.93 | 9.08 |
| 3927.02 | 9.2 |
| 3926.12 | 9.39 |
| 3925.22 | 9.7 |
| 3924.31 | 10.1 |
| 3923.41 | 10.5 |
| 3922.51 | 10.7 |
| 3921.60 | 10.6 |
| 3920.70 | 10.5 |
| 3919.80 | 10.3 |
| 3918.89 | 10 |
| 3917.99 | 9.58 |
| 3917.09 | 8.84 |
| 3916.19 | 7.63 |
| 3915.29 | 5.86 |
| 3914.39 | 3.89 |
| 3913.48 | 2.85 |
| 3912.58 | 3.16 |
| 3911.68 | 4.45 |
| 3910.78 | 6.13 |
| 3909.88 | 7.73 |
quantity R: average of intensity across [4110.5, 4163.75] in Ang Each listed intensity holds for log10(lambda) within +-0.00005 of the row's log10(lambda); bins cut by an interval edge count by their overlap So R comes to 8.38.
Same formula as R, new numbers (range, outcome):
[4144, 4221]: 10.1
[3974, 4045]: 7.29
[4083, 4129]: 9.23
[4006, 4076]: 7.21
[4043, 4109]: 7.45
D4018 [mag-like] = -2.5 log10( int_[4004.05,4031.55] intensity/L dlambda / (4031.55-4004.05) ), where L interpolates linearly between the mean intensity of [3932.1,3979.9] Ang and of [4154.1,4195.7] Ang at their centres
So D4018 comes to 0.106 mag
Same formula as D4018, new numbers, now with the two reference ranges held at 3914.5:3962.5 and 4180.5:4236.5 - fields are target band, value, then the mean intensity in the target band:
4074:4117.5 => 0.35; 8.3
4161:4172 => 0.46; 8.17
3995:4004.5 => 0.16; 8.67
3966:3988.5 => 0.44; 6.48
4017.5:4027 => 0.31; 7.77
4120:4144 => 0.35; 8.66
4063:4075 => 0.21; 9.08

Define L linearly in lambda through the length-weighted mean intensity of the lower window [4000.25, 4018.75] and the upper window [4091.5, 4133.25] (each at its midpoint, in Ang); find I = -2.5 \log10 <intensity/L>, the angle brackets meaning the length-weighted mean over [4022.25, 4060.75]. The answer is 0.475 mag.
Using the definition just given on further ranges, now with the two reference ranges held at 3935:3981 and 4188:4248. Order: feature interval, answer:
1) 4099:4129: 0.25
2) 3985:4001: 0.35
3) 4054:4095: 0.42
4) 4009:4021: 0.08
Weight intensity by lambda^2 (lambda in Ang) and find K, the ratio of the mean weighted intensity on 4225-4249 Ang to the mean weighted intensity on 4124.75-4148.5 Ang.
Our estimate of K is 2.2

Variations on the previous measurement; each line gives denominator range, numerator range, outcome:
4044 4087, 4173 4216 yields 1.69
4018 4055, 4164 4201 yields 1.59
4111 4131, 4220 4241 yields 1.54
